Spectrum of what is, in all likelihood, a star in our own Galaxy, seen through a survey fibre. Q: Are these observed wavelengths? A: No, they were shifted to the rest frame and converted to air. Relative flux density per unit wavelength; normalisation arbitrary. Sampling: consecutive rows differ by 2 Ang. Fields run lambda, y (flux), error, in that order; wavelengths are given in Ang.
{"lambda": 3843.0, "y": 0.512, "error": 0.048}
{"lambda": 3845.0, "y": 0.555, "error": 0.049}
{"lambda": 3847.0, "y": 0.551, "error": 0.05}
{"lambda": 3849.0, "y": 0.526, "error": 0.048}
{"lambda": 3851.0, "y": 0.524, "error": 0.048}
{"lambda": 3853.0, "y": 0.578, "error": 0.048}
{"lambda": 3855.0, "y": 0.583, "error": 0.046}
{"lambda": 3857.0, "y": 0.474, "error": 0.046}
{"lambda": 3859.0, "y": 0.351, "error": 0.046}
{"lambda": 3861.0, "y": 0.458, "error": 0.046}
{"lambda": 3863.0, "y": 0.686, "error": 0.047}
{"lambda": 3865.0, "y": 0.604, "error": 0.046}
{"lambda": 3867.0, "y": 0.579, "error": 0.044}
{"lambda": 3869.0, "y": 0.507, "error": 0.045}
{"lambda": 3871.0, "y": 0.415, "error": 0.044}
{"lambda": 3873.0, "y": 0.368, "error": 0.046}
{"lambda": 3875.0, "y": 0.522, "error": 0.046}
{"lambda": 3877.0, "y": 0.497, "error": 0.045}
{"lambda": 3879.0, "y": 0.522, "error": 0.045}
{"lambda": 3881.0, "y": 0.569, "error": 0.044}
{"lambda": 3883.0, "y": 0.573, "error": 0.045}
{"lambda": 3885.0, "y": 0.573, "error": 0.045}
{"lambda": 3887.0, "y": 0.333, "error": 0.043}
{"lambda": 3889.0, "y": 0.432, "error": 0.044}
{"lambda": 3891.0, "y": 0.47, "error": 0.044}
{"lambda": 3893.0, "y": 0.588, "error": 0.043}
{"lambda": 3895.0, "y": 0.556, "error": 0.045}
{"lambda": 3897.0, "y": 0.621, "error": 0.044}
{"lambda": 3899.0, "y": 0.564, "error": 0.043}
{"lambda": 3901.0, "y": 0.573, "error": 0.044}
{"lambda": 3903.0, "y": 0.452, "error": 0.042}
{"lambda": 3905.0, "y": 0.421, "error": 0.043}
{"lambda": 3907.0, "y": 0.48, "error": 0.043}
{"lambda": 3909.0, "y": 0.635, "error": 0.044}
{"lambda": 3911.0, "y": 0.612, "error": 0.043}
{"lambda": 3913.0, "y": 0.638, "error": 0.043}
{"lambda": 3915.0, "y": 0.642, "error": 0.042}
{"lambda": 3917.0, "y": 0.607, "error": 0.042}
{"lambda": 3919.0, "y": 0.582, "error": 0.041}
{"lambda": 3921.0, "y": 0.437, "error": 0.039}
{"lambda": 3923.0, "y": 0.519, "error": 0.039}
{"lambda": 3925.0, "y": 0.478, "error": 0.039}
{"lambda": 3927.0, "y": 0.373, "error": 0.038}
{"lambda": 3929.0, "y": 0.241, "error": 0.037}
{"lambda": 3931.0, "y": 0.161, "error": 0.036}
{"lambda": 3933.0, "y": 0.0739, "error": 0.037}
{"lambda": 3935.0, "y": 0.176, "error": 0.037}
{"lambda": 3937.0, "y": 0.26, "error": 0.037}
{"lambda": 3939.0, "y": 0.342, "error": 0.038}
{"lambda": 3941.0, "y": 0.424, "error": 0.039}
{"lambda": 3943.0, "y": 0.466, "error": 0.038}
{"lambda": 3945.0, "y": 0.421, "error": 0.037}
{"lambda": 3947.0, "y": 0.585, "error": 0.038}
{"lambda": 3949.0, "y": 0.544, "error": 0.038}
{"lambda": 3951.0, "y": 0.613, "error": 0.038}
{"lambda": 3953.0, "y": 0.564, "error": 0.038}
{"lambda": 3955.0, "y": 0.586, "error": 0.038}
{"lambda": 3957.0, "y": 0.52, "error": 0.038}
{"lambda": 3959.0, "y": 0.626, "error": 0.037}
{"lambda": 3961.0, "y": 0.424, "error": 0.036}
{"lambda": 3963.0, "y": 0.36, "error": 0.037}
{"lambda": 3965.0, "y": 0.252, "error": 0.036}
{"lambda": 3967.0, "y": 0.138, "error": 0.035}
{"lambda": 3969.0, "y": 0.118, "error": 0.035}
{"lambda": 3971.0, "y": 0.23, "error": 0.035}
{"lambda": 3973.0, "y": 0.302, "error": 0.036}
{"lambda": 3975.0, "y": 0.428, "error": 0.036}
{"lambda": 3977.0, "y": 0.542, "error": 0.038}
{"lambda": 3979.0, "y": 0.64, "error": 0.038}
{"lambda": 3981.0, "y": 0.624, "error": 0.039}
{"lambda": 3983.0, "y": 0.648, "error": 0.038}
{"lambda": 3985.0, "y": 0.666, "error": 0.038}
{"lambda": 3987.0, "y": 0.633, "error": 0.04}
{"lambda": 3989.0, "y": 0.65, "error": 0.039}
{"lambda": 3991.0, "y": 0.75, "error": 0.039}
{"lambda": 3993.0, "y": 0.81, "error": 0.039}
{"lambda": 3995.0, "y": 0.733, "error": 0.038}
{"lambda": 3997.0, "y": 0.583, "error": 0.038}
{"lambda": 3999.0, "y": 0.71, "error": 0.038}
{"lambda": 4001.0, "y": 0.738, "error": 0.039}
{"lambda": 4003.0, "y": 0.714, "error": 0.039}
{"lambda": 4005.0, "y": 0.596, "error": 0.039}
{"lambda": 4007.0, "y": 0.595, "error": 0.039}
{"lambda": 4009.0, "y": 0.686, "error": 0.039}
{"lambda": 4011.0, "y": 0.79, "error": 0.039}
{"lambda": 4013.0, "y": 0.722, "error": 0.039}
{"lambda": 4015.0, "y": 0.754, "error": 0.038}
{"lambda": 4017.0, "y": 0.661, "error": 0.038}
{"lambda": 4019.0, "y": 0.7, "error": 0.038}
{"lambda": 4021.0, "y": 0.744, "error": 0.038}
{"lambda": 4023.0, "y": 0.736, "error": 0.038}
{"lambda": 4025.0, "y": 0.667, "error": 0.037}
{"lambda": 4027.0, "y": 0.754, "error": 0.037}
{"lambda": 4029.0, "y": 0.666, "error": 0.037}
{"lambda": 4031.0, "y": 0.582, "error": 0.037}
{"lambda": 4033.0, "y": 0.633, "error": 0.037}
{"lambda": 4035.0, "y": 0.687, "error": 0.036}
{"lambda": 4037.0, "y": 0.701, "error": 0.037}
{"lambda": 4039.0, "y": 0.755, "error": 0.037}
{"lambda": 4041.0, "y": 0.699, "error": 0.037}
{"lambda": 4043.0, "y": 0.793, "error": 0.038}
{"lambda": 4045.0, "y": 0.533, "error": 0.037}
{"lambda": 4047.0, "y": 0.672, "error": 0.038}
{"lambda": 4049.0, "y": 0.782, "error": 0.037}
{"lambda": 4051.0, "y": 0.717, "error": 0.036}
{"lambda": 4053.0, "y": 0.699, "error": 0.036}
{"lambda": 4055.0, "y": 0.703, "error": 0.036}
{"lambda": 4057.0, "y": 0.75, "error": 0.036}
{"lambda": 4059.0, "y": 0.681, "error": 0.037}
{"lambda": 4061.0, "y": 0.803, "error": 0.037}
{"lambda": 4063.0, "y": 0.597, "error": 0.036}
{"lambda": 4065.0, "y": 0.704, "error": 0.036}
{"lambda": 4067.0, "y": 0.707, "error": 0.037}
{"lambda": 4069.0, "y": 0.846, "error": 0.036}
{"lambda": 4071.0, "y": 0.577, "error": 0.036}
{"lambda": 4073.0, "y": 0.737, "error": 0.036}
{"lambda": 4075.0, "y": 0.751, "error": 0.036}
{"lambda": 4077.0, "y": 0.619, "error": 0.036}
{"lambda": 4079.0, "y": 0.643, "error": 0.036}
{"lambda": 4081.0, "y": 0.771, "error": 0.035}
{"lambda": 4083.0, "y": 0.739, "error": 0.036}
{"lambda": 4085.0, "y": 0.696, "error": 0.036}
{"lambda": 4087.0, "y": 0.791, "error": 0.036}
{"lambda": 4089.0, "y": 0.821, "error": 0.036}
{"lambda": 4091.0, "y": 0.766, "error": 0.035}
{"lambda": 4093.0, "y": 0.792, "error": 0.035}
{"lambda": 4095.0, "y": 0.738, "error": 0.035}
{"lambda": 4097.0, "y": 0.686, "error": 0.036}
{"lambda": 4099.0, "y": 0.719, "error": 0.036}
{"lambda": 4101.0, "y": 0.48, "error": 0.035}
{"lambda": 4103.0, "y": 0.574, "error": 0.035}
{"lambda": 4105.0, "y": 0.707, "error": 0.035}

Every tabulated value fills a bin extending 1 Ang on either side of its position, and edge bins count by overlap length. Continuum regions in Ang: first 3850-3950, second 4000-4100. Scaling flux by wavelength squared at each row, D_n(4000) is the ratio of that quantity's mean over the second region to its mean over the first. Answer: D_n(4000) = 1.6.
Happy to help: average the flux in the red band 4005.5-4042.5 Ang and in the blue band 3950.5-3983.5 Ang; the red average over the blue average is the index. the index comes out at 1.57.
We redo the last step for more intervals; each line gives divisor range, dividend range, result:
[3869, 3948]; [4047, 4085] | 1.52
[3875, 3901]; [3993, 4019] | 1.32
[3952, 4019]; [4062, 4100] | 1.26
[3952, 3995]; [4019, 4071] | 1.39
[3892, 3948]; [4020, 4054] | 1.51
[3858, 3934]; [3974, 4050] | 1.38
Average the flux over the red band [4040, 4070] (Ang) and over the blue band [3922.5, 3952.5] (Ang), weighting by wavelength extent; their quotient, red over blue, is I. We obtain 1.88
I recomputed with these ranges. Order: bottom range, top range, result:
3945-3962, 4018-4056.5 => 1.27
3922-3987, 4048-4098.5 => 1.72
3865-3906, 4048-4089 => 1.41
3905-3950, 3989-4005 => 1.61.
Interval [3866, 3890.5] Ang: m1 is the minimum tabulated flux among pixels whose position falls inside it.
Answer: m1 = 0.333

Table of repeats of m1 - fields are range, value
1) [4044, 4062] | 0.533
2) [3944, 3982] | 0.118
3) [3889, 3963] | 0.0739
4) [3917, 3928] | 0.373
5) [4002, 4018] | 0.595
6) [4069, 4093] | 0.577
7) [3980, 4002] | 0.583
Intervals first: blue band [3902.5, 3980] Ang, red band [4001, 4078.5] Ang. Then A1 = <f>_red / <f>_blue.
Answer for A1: 1.6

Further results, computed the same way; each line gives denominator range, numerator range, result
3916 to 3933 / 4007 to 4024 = 1.77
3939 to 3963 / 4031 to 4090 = 1.39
